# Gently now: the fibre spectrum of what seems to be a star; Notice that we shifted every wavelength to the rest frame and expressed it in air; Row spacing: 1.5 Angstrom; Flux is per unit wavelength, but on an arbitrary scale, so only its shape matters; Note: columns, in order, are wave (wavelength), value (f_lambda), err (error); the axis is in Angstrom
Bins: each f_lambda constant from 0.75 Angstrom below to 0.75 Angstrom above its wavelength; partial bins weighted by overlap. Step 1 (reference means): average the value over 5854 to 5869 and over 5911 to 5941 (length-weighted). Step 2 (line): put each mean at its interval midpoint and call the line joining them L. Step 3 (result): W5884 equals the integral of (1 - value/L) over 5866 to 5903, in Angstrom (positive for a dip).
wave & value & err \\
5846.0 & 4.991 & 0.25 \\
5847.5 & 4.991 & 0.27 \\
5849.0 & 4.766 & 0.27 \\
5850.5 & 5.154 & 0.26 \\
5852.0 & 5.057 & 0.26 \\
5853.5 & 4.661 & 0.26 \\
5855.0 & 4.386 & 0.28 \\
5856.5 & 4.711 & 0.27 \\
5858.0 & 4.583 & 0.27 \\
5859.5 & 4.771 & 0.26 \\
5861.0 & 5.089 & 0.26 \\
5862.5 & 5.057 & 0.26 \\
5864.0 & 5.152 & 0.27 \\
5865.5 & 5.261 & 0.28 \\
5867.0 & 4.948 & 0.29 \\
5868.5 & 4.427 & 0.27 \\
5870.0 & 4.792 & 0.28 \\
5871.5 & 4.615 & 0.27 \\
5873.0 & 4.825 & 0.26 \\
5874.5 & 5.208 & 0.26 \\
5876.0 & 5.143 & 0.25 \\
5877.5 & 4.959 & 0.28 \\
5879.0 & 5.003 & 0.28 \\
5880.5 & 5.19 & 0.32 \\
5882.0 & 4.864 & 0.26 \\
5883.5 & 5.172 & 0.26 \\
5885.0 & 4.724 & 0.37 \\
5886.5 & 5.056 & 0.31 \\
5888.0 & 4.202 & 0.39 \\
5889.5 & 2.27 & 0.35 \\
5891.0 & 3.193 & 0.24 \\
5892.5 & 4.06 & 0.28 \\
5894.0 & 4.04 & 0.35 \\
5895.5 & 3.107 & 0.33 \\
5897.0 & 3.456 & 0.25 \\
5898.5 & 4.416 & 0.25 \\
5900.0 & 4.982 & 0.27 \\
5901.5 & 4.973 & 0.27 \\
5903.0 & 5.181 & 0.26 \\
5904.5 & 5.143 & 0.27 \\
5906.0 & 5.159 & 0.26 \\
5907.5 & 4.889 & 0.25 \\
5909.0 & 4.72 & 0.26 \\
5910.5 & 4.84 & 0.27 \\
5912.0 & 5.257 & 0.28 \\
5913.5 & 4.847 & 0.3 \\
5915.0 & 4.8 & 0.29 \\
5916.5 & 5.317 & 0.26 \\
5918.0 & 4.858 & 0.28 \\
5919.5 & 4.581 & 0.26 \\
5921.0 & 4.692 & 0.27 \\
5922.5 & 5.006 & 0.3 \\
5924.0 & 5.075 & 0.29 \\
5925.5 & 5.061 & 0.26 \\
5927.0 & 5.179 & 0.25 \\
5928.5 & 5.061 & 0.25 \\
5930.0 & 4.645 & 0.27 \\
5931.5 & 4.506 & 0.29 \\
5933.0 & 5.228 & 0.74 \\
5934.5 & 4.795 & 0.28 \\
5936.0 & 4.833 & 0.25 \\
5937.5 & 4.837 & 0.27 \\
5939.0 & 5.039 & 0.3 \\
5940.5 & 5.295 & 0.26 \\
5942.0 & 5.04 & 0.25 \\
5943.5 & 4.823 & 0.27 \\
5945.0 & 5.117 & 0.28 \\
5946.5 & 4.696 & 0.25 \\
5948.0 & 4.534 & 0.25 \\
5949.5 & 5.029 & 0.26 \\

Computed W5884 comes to 2.8 Angstrom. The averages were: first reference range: 4.84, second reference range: 4.94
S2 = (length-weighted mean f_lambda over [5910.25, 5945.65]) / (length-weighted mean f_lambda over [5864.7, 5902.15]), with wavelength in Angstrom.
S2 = 1.10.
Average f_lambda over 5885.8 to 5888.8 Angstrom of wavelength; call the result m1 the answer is 4.58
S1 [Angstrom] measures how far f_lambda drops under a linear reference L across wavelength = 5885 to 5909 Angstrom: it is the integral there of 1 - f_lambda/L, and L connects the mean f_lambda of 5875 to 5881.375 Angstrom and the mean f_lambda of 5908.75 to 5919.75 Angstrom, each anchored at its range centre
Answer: 3.3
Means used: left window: 5.07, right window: 4.93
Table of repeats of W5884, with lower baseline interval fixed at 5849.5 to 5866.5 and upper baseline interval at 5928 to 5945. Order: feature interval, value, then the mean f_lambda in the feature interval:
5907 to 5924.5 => 0.0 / 4.9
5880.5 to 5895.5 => 2.2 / 4.17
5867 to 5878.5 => 0.1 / 4.86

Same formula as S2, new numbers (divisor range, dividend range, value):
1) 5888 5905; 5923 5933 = 1.22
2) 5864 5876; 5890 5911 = 0.90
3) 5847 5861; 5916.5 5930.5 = 1.03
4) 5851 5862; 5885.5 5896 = 0.79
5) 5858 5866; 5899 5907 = 1.01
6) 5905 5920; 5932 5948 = 1.00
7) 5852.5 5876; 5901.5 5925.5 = 1.02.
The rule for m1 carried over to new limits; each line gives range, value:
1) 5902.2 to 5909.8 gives 5.02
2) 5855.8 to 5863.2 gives 4.84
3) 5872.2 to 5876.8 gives 5.05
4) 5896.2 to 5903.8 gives 4.6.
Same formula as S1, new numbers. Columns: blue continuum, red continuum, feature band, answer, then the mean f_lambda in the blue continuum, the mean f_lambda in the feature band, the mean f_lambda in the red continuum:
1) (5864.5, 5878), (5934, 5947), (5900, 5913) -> -0.2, 4.91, 5.01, 4.95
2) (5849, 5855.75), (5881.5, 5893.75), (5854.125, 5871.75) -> -0.8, 4.81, 4.82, 4.17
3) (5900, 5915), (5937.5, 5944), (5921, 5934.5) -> 0.2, 4.99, 4.94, 5.03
